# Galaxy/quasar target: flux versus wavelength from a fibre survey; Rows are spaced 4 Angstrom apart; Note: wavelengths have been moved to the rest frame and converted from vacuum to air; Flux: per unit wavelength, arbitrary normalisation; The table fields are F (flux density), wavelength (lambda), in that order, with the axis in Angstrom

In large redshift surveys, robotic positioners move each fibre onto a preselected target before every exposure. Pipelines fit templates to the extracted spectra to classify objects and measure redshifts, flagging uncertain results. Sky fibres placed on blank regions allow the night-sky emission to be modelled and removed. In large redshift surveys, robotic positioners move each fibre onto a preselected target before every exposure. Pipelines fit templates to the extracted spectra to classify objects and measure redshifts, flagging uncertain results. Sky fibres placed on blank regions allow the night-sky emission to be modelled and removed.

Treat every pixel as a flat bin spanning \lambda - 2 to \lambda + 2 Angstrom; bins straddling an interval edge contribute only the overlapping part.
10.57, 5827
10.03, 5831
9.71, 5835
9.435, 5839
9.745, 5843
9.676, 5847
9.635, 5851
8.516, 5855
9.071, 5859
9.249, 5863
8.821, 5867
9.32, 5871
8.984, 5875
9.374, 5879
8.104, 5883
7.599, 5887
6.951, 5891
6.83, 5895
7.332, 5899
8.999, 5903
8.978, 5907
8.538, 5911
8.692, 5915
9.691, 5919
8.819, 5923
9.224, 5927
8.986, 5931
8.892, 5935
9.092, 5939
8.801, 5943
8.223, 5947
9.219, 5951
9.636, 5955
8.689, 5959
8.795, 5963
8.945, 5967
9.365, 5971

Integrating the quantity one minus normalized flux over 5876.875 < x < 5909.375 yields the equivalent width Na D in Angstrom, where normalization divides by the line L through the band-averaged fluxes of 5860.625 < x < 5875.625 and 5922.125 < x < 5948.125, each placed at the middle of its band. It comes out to 3.6 Angstrom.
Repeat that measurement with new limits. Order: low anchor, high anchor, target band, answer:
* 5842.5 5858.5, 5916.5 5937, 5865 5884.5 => 0.67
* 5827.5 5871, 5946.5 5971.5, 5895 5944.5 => 2.14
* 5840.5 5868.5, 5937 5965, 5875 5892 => 1.81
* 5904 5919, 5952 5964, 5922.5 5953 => 0.27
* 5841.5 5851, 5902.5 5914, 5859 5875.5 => 0.51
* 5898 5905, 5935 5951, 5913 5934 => -1.27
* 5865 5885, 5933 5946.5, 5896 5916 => 1.06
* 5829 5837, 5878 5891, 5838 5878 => -1.16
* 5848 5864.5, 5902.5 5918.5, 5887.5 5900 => 2.61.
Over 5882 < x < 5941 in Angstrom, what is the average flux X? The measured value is 8.45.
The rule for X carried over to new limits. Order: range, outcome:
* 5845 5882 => 9.15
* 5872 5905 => 8.06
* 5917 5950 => 8.97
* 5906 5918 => 8.8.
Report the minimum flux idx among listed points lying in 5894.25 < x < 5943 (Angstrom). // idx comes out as 6.83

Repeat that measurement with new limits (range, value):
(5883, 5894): 6.951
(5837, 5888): 7.599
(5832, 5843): 9.435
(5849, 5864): 8.516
